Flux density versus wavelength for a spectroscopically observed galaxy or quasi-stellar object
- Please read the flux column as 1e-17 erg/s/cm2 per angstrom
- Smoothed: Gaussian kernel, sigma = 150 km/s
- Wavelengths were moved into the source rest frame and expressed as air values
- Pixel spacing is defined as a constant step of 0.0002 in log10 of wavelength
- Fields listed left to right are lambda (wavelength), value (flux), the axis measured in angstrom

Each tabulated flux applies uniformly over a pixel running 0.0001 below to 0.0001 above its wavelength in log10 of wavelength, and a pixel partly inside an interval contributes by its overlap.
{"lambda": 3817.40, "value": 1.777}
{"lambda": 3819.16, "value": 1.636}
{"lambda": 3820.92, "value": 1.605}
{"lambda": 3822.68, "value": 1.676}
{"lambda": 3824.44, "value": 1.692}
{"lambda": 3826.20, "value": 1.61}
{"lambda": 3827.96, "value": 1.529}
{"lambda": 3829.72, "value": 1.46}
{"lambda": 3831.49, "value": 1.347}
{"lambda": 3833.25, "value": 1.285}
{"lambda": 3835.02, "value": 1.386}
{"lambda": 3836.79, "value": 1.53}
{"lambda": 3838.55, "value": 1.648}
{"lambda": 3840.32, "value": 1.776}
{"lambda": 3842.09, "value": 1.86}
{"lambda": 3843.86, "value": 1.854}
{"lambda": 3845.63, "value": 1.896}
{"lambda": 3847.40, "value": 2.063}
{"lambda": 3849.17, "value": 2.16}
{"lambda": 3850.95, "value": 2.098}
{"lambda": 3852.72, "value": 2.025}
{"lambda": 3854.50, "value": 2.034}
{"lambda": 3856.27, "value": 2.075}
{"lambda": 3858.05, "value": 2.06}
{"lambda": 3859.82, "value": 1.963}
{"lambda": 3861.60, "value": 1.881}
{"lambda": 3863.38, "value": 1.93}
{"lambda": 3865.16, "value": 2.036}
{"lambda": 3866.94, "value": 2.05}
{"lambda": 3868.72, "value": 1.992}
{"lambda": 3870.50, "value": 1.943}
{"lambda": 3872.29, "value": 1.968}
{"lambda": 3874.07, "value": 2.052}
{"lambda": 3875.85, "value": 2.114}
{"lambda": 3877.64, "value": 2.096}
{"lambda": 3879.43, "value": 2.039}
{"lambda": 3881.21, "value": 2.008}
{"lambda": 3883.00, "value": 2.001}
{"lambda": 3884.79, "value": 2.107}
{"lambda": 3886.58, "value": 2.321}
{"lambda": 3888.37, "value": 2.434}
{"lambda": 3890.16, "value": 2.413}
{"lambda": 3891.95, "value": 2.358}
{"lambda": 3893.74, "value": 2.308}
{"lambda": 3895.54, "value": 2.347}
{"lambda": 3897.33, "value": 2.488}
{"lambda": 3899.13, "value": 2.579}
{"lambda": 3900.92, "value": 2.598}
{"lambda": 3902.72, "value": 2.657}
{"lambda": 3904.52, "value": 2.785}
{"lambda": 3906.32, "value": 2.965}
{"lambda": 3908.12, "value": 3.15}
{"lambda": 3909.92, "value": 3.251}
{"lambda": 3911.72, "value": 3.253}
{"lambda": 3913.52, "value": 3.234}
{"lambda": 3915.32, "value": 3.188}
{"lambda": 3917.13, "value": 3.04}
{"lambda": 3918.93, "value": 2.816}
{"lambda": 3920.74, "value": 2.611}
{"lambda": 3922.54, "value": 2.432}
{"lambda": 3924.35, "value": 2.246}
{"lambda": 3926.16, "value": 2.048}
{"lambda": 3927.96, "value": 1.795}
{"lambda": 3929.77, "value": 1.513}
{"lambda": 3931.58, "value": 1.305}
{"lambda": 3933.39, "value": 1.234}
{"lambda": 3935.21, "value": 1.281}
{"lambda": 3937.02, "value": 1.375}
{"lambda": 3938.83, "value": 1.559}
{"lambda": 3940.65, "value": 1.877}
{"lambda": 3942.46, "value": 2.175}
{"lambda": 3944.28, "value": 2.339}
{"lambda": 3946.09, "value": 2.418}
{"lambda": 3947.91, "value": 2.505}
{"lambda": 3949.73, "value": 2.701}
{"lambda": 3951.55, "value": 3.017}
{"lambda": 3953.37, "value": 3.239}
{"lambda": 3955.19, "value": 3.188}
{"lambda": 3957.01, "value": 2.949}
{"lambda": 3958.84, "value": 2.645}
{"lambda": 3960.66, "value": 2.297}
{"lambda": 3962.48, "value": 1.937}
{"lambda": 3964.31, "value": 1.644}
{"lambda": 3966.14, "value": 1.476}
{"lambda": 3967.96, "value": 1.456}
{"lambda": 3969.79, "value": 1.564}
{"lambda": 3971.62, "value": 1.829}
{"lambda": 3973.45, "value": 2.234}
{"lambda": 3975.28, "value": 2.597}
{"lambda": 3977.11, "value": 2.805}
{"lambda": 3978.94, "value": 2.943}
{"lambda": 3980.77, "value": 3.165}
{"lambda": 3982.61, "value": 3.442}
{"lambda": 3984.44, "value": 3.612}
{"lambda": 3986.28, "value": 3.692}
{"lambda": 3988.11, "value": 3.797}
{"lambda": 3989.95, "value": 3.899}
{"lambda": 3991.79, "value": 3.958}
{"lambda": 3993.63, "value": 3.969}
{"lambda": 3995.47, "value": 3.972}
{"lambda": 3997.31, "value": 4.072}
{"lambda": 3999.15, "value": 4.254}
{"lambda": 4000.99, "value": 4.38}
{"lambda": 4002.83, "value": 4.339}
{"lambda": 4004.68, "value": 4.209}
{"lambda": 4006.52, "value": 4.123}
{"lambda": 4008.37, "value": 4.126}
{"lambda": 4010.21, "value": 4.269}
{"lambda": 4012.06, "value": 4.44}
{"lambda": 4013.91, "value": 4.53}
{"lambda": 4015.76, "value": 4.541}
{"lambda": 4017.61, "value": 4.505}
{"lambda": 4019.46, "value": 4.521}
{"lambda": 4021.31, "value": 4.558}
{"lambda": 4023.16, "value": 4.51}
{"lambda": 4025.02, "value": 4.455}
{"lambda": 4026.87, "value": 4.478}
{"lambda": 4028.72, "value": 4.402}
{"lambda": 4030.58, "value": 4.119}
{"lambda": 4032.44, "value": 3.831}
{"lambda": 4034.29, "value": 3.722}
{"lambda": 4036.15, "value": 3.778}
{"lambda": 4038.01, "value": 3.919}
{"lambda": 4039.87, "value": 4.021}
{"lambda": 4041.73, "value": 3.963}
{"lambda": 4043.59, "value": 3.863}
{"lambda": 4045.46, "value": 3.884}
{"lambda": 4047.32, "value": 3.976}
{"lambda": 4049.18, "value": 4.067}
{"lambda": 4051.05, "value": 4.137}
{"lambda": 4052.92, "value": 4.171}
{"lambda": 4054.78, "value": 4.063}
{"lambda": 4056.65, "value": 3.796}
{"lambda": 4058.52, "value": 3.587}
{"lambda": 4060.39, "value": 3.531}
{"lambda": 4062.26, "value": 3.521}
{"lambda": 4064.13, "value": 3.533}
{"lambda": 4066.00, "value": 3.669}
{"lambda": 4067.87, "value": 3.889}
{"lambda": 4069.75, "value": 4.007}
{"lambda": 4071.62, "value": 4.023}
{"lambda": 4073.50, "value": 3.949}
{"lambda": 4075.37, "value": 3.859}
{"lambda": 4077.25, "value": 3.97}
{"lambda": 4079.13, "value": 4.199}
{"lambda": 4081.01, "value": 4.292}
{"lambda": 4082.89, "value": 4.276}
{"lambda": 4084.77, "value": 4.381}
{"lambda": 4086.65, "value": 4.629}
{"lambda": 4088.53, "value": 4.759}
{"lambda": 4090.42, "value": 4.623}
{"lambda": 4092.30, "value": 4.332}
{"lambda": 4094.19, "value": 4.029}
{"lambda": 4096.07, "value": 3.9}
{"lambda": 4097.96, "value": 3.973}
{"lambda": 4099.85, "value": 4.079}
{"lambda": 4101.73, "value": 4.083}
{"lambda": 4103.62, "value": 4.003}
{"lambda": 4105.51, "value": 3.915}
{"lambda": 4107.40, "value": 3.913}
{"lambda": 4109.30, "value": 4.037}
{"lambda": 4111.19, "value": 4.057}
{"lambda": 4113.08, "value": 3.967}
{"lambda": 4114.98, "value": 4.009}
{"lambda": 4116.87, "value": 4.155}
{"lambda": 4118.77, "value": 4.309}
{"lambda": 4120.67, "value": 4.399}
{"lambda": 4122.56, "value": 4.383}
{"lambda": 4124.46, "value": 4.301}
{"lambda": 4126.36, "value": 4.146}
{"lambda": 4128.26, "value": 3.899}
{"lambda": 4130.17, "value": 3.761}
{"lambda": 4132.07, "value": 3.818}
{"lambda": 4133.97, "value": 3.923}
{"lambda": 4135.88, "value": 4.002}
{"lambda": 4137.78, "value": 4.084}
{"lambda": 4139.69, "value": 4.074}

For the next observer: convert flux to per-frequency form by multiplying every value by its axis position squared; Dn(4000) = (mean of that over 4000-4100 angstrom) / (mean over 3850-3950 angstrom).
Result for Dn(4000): 1.98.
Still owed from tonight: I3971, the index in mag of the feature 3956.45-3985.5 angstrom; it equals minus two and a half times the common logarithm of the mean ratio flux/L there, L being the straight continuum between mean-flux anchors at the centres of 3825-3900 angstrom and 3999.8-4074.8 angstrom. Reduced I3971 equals 0.34 mag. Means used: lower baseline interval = 1.98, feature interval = 2.41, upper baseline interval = 4.08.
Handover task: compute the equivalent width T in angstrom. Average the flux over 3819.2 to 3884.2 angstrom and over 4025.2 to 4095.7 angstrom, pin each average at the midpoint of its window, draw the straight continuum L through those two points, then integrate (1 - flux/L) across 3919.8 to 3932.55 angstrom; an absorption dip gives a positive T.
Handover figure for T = 3.1 angstrom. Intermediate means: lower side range 1.85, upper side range 4.04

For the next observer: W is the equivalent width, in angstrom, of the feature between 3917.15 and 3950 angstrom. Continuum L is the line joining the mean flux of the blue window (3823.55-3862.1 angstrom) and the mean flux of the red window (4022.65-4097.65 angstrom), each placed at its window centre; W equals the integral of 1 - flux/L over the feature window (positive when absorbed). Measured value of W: 8.4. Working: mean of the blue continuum 1.78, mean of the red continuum 4.05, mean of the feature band 2.03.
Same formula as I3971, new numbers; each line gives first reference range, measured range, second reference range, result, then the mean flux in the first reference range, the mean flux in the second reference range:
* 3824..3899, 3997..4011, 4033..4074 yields -0.24 mag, 1.97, 3.87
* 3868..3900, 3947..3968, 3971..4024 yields 0.30 mag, 2.2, 3.85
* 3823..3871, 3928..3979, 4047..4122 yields 0.31 mag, 1.82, 4.05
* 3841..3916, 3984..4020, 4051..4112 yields -0.23 mag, 2.3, 4.03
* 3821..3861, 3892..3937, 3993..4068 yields 0.09 mag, 1.77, 4.09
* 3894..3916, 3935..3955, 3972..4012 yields 0.38 mag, 2.86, 3.7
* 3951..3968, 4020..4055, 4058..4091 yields -0.17 mag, 2.42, 4.04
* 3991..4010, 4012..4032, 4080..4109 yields -0.07 mag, 4.15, 4.21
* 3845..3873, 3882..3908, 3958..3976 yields -0.23 mag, 2.01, 1.96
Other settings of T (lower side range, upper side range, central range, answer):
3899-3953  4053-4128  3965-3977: 4.0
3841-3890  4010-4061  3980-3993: -0.5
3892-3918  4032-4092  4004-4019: -3.0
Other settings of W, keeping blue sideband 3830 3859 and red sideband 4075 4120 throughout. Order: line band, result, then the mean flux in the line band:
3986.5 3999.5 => -3.1 angstrom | 3.96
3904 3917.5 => -3.9 angstrom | 3.12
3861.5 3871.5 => 0.2 angstrom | 1.98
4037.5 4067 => -0.9 angstrom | 3.86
